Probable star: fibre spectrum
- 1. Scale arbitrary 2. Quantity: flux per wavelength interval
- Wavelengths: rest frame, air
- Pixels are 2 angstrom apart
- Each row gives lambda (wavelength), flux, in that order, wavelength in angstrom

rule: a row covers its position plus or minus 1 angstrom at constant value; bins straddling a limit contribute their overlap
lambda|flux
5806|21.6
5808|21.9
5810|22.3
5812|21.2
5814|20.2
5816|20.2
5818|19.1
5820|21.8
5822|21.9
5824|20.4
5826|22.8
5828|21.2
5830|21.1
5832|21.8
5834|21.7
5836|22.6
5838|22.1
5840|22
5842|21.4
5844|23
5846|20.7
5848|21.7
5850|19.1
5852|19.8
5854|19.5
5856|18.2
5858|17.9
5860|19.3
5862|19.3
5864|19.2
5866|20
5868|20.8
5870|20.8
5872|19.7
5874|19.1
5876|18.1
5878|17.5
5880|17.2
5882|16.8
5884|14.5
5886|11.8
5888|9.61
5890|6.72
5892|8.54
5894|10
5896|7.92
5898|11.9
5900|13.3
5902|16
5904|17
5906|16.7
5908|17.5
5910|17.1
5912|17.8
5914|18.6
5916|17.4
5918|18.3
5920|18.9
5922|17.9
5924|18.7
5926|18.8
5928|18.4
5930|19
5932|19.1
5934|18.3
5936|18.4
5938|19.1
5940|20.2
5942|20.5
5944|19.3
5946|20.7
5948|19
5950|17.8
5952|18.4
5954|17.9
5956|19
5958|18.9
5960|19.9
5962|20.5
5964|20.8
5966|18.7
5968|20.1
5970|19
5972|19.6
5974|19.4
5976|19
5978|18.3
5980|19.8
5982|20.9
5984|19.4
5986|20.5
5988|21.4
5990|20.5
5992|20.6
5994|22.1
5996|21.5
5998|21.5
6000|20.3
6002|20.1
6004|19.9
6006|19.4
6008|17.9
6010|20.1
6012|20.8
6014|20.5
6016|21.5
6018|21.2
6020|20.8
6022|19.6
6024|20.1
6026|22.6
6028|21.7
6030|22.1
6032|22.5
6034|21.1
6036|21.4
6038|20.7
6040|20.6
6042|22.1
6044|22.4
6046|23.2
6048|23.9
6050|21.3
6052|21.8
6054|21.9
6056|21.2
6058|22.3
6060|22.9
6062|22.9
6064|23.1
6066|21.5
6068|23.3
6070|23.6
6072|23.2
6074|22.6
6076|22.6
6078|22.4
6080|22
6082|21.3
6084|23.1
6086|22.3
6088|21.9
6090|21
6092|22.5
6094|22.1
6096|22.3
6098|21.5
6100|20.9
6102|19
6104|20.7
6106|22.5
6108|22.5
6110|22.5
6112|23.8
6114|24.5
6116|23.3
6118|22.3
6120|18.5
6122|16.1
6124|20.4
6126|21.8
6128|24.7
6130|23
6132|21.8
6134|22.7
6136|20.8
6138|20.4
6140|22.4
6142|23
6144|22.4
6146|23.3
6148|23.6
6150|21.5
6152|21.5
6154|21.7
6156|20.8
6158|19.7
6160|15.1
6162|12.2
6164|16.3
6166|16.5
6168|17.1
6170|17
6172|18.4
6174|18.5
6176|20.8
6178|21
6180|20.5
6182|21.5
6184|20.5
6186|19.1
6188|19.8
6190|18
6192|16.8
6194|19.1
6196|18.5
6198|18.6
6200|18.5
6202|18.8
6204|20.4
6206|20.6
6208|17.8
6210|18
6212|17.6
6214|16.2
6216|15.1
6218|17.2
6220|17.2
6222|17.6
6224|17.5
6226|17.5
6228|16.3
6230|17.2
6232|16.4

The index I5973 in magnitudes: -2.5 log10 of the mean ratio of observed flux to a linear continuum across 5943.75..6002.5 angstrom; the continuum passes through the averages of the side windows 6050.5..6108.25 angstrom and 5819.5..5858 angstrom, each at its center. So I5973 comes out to 0.10 mag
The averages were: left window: 21.1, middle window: 19.8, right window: 22.1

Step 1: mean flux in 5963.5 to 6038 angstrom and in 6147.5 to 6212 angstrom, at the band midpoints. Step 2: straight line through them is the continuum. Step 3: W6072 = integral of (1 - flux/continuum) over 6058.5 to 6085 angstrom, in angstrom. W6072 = -3.7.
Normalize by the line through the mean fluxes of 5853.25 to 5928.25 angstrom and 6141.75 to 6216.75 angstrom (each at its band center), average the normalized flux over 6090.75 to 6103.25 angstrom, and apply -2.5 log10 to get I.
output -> -0.17 mag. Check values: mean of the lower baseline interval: 16.5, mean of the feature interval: 21.4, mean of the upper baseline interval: 19.1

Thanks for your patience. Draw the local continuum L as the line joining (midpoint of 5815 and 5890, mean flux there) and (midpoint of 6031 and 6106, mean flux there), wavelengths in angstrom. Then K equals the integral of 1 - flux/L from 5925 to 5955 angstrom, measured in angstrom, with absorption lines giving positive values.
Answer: 2.2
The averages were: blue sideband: 19.4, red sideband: 22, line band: 19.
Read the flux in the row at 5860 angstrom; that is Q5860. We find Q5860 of 19.3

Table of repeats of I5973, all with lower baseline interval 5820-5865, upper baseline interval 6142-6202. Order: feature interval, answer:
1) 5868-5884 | 0.127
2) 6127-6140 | -0.144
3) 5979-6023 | -0.021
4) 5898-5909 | 0.289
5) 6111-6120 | -0.172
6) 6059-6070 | -0.155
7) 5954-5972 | 0.040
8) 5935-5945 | 0.046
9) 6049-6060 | -0.103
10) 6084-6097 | -0.126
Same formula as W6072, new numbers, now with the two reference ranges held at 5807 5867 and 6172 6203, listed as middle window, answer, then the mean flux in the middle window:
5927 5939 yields 1.0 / 18.7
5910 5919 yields 1.1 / 17.9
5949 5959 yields 0.9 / 18.4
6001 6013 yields 0.2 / 19.7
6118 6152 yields -3.7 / 21.7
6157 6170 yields 2.1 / 16.2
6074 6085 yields -1.4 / 22.3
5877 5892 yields 5.4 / 13.1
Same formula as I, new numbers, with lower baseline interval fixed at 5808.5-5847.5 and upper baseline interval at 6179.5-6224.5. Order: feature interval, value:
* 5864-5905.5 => 0.37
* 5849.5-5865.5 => 0.12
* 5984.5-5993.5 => -0.03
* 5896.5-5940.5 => 0.18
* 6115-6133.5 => -0.12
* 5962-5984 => 0.04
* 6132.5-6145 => -0.16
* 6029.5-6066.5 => -0.12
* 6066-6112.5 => -0.14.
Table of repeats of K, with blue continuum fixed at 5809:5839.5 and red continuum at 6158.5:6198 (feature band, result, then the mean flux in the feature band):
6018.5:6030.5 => -0.9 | 21.1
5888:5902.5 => 7.3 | 10.4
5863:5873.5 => 0.5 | 20.1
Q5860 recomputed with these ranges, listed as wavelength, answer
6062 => 22.9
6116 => 23.3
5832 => 21.8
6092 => 22.5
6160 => 15.1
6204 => 20.4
